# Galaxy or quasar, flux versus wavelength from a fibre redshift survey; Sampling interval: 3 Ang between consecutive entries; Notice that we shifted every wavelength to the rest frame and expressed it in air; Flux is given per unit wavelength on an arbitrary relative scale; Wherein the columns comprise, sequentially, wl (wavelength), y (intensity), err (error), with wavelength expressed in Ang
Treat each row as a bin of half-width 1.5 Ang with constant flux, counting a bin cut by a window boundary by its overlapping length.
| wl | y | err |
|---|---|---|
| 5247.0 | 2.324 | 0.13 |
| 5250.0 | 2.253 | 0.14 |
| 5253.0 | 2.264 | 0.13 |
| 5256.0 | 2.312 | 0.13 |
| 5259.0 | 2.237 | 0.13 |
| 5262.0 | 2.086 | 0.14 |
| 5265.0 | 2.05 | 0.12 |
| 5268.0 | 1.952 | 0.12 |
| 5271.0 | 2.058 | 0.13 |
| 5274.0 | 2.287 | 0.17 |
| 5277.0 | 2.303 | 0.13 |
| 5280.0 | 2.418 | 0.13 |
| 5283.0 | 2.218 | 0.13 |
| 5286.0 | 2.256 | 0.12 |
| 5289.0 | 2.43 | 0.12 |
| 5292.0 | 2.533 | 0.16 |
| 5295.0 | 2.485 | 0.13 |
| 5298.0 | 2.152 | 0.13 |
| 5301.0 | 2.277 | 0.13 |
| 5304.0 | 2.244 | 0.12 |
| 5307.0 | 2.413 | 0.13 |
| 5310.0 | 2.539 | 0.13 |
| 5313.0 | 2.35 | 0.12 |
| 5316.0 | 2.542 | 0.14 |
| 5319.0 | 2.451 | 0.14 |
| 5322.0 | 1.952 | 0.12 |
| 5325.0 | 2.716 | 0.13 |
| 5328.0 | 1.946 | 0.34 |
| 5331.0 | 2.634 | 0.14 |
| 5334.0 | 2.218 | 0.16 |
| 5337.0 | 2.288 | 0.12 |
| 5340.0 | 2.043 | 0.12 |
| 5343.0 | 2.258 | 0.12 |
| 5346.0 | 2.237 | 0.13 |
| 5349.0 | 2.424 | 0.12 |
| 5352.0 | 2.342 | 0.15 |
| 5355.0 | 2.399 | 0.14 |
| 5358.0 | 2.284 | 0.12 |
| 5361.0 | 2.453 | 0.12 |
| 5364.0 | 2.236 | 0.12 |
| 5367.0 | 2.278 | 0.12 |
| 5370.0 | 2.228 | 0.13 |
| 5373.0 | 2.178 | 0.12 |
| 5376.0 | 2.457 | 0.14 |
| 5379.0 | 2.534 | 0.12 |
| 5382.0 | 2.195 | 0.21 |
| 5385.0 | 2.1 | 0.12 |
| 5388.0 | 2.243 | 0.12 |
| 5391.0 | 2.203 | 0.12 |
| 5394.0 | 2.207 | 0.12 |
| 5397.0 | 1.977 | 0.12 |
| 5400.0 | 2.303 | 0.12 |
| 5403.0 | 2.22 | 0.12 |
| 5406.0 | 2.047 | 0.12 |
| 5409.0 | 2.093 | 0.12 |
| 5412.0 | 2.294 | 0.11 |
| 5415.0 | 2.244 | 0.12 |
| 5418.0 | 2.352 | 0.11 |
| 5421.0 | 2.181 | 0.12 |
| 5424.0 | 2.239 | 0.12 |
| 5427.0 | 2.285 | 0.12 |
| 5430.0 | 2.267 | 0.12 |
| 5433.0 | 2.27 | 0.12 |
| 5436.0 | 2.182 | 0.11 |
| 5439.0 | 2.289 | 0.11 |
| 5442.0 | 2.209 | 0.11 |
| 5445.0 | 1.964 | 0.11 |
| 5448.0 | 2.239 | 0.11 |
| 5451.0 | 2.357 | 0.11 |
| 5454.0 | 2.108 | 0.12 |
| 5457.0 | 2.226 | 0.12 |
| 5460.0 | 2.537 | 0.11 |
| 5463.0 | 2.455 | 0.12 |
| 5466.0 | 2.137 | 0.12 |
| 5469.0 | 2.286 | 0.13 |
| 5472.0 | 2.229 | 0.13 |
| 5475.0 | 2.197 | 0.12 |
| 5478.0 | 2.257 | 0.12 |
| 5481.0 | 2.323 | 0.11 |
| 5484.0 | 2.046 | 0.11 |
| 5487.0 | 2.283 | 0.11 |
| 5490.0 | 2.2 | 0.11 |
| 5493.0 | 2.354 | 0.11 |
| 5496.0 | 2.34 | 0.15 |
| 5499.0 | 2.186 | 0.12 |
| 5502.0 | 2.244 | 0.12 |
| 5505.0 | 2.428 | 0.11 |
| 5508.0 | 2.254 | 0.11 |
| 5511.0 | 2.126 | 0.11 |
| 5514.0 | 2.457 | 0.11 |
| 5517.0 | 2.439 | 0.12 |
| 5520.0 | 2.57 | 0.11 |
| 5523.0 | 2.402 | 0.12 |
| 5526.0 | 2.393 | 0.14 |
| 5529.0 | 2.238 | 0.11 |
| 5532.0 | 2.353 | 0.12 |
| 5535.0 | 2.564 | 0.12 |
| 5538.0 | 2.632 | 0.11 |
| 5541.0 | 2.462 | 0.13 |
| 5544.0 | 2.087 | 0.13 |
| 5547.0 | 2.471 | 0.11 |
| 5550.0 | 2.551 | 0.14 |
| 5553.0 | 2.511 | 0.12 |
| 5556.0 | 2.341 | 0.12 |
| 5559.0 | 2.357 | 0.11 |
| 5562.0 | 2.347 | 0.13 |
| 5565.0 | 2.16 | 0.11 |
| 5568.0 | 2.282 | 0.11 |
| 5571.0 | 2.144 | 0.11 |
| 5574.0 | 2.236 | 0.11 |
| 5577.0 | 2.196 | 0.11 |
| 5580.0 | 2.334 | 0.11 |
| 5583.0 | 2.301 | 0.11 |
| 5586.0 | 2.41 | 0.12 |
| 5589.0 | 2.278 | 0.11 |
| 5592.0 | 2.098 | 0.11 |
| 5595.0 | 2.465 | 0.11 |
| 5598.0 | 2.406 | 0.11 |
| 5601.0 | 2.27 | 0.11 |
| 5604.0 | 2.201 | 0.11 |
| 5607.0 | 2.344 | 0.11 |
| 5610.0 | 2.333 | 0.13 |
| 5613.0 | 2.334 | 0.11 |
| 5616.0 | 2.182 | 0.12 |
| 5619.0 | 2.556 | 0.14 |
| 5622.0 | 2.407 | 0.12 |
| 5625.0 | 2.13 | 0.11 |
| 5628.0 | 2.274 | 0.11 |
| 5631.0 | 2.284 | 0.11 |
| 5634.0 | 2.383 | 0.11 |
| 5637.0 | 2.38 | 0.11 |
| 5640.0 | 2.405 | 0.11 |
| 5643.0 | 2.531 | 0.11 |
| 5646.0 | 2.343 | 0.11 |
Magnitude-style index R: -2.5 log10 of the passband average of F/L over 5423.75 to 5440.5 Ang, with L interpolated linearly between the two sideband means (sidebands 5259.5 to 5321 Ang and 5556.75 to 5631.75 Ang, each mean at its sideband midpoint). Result 0.02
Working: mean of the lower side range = 2.3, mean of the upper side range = 2.29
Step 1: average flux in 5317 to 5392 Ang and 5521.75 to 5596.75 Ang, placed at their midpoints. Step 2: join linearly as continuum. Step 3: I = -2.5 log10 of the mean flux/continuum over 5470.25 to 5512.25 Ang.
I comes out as 0.04 mag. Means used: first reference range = 2.29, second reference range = 2.34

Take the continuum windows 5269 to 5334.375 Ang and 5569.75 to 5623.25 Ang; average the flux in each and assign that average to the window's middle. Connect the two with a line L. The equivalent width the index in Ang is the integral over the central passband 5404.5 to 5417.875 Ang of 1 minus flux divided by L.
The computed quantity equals 0.79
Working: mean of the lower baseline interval 2.34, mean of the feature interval 2.19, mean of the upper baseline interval 2.31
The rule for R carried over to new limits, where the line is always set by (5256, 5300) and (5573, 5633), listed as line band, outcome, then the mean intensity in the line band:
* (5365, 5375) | 0.01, 2.24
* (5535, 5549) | -0.06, 2.43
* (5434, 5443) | 0.02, 2.23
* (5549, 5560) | -0.07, 2.44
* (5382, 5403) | 0.04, 2.18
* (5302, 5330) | -0.05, 2.35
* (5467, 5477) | 0.02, 2.23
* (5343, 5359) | -0.03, 2.33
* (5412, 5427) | 0.01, 2.26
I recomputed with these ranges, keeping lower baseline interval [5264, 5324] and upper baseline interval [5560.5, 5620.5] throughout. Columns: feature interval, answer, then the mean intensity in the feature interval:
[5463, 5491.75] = 0.031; 2.23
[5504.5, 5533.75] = -0.033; 2.37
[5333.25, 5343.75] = 0.050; 2.2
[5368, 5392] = 0.014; 2.27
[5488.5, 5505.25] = 0.007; 2.28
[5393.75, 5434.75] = 0.041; 2.21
